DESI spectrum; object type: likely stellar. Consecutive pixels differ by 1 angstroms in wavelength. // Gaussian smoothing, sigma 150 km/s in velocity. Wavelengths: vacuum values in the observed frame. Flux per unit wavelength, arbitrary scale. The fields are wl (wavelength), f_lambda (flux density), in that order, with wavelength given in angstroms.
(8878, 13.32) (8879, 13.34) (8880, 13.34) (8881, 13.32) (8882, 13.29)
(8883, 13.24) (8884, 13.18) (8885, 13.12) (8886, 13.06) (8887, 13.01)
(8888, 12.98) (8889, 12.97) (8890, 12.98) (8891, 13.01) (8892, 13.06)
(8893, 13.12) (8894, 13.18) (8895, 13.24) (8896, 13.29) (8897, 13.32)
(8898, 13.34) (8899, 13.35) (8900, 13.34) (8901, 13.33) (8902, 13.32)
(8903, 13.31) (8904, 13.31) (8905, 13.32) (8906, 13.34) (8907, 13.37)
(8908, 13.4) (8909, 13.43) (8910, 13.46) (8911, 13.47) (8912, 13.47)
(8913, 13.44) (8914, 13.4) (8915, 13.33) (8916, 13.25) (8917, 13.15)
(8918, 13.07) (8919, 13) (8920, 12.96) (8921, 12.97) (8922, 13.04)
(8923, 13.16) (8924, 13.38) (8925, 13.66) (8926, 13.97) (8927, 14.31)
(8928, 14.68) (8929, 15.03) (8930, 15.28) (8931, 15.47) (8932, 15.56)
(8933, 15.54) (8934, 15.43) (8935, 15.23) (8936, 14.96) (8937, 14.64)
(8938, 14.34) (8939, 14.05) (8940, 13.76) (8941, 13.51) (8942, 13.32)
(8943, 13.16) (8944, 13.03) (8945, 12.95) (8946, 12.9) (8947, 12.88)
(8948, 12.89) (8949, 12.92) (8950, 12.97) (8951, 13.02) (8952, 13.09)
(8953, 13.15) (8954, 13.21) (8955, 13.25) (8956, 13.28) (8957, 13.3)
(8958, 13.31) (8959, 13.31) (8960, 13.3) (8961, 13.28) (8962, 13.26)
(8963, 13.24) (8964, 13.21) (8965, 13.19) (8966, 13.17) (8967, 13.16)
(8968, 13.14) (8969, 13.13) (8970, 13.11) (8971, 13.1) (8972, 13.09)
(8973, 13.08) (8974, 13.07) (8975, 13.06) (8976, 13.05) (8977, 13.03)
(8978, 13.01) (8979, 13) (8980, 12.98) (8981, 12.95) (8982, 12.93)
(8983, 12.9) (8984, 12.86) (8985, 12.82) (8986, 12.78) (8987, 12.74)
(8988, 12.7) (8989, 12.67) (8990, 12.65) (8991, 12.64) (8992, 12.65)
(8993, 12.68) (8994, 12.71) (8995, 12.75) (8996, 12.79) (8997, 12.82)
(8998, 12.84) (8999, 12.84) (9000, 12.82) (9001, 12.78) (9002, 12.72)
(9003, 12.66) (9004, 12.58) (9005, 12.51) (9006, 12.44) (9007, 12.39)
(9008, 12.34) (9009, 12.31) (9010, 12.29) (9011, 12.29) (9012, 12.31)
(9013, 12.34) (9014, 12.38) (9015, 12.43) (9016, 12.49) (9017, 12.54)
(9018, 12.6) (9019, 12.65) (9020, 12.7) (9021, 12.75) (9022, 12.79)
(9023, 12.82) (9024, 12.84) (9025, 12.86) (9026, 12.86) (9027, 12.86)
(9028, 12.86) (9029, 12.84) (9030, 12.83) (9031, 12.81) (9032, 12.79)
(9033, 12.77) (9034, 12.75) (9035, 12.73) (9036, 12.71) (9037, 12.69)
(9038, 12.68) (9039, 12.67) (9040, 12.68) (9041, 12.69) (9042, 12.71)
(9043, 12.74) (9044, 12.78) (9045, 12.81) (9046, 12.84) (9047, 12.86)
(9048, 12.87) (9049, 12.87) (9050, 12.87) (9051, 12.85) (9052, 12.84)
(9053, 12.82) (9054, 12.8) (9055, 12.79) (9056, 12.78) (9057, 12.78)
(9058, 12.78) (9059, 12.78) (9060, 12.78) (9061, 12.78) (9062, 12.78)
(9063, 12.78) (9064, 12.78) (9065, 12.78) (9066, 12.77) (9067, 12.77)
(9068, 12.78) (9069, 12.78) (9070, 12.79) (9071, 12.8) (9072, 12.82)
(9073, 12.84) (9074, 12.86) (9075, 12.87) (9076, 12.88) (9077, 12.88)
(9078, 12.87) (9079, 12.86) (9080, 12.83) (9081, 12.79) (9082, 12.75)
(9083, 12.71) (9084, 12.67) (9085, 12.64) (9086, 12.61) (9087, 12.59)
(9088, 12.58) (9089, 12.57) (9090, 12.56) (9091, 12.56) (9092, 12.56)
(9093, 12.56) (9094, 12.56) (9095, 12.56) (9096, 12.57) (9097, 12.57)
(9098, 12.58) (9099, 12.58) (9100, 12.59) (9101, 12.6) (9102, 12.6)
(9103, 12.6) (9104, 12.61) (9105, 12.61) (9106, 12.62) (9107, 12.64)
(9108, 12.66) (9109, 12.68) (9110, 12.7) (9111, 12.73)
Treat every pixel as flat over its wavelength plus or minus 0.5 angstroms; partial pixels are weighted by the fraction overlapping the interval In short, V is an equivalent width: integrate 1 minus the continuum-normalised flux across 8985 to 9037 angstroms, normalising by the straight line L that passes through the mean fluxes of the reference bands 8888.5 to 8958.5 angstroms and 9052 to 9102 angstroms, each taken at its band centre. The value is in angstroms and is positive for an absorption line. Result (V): 1.7 angstroms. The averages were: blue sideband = 13.6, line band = 12.7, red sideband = 12.7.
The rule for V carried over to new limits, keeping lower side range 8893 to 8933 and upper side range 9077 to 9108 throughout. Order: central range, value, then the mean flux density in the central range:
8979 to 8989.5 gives 0.3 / 12.8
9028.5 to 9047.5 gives 0.3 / 12.8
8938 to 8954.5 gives 0.3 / 13.2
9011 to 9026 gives 0.5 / 12.6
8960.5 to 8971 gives 0.1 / 13.2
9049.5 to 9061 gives 0.0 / 12.8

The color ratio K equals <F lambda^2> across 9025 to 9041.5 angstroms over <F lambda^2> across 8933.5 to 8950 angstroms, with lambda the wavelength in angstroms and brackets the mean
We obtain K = 0.95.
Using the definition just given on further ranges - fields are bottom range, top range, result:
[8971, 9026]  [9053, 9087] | 1.02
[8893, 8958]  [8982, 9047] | 0.95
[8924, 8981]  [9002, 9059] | 0.95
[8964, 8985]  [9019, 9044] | 0.99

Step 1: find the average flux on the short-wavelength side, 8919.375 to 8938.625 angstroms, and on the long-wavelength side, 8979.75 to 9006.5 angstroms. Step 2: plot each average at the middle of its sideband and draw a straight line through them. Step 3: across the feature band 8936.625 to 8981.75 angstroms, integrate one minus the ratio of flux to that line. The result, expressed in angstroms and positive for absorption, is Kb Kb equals 1.32 angstroms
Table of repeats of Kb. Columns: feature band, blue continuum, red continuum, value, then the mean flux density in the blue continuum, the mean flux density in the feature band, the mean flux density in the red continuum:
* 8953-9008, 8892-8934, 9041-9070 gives 1.2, 13.6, 12.9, 12.8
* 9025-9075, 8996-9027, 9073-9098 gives -0.6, 12.6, 12.8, 12.7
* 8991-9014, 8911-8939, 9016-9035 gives 0.8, 14.1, 12.6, 12.8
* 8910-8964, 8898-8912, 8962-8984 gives -1.7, 13.4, 13.6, 13.1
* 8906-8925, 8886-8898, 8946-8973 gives -0.2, 13.1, 13.3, 13.1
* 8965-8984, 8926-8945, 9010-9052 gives 1.0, 14.5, 13.1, 12.7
